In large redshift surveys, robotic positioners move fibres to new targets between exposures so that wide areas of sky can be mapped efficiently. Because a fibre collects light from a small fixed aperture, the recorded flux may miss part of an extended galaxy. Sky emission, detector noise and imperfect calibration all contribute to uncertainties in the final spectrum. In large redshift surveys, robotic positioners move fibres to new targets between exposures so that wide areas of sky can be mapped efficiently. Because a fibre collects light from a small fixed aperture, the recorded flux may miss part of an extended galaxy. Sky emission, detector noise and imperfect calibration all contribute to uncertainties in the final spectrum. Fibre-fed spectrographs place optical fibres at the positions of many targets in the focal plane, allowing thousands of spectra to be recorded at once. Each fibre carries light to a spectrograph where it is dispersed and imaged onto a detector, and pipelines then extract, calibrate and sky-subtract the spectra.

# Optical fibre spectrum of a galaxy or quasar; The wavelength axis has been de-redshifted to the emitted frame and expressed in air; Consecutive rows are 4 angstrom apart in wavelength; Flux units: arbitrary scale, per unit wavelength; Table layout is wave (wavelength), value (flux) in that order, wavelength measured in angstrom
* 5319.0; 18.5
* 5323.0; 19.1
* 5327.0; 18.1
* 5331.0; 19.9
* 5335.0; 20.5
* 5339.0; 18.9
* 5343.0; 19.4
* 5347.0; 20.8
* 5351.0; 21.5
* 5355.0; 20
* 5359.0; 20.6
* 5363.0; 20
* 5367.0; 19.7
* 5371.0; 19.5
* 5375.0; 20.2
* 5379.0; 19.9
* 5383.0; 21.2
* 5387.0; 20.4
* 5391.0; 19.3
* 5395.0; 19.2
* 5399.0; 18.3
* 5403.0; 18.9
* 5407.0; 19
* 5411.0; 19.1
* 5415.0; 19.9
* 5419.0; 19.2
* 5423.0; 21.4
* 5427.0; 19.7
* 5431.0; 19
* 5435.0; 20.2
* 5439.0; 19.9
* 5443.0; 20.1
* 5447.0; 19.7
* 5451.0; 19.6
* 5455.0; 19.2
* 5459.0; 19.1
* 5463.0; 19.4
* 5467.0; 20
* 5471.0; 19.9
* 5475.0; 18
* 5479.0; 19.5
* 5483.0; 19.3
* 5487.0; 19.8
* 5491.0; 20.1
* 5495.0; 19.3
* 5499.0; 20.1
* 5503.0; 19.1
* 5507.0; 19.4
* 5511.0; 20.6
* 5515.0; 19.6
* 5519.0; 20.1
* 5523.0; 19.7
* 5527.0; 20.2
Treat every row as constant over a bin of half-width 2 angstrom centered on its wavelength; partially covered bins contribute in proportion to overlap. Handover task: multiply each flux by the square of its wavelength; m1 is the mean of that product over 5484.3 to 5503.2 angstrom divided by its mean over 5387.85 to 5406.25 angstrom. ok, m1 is 1.1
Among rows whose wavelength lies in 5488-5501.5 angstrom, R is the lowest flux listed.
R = 19.3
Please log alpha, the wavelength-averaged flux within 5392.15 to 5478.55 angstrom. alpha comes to 19.5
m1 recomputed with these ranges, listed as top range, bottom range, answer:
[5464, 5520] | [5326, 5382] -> 1.03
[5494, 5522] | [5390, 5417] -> 1.08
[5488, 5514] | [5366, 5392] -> 1.03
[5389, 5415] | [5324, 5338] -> 1.01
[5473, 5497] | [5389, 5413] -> 1.05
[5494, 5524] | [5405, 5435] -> 1.04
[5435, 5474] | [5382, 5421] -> 1.03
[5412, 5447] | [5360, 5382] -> 1.02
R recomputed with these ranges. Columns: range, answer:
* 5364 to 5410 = 18.3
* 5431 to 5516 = 18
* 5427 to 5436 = 19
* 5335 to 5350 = 18.9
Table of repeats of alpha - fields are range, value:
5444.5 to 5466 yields 19.4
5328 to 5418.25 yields 19.8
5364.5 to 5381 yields 19.8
